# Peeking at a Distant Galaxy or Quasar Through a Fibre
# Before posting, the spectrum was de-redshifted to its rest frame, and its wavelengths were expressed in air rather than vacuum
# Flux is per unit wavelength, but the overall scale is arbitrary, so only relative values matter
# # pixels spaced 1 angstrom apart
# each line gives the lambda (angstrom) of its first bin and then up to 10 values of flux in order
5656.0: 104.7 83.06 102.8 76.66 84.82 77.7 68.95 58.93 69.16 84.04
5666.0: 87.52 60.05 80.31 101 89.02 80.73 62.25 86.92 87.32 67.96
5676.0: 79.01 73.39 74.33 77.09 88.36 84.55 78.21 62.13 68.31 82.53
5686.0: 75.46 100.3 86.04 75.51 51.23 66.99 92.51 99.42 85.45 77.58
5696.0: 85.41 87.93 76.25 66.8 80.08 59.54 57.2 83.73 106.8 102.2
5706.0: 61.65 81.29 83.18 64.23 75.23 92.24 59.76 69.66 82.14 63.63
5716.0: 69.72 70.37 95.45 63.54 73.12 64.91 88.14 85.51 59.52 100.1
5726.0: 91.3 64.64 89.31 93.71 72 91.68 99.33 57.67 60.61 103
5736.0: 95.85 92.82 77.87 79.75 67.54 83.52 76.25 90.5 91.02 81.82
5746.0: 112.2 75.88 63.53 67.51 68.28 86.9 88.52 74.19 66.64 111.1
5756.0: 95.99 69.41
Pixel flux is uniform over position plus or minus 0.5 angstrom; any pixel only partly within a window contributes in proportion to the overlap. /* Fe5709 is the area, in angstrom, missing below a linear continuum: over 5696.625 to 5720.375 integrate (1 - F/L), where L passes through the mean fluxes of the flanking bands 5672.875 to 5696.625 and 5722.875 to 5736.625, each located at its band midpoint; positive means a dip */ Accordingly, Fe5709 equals 1.56 angstrom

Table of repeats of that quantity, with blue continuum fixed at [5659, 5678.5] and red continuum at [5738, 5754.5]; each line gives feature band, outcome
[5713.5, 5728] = 0.3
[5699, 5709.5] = 0.1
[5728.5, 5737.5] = -0.7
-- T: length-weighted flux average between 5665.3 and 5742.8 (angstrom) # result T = 79.1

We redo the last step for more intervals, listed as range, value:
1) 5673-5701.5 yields 78.4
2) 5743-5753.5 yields 81.4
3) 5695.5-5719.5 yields 76.6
